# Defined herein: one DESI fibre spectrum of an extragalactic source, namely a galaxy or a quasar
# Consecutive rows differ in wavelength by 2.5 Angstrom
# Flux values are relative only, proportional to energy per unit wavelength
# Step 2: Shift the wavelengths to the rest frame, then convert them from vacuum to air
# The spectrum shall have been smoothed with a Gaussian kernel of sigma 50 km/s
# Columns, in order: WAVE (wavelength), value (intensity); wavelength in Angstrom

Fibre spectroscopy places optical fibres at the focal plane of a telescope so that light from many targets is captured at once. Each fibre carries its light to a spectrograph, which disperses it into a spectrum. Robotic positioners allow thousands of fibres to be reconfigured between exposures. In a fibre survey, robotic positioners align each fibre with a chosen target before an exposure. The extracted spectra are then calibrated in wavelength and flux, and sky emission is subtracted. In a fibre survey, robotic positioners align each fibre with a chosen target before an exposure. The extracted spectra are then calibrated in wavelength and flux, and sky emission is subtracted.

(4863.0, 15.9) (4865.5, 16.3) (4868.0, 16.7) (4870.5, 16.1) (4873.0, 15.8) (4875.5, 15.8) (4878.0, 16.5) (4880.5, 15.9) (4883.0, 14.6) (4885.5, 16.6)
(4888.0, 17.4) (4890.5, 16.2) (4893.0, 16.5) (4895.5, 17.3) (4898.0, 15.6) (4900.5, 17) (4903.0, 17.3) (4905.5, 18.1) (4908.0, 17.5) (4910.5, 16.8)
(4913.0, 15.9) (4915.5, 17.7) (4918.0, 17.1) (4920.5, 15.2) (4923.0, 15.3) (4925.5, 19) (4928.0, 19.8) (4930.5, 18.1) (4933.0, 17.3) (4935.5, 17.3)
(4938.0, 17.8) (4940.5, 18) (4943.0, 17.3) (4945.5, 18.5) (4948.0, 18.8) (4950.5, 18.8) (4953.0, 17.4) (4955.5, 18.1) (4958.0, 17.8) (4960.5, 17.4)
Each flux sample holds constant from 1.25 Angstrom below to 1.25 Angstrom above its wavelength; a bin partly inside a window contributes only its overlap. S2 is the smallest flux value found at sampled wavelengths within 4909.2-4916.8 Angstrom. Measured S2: 15.9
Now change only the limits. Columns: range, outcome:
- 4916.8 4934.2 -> 15.2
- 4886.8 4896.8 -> 16.2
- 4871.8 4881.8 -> 15.8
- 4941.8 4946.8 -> 17.3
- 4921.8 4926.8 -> 15.3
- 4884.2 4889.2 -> 16.6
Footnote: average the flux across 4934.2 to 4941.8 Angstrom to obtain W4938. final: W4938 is 17.7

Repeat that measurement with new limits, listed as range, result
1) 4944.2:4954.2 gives 18.4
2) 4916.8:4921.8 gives 16.1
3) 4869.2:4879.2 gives 16.1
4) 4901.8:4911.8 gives 17.4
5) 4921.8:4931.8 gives 18.1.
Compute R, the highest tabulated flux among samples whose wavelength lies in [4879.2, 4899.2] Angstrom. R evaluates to 17.4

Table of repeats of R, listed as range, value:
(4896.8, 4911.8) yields 18.1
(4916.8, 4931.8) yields 19.8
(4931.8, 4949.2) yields 18.8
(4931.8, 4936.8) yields 17.3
